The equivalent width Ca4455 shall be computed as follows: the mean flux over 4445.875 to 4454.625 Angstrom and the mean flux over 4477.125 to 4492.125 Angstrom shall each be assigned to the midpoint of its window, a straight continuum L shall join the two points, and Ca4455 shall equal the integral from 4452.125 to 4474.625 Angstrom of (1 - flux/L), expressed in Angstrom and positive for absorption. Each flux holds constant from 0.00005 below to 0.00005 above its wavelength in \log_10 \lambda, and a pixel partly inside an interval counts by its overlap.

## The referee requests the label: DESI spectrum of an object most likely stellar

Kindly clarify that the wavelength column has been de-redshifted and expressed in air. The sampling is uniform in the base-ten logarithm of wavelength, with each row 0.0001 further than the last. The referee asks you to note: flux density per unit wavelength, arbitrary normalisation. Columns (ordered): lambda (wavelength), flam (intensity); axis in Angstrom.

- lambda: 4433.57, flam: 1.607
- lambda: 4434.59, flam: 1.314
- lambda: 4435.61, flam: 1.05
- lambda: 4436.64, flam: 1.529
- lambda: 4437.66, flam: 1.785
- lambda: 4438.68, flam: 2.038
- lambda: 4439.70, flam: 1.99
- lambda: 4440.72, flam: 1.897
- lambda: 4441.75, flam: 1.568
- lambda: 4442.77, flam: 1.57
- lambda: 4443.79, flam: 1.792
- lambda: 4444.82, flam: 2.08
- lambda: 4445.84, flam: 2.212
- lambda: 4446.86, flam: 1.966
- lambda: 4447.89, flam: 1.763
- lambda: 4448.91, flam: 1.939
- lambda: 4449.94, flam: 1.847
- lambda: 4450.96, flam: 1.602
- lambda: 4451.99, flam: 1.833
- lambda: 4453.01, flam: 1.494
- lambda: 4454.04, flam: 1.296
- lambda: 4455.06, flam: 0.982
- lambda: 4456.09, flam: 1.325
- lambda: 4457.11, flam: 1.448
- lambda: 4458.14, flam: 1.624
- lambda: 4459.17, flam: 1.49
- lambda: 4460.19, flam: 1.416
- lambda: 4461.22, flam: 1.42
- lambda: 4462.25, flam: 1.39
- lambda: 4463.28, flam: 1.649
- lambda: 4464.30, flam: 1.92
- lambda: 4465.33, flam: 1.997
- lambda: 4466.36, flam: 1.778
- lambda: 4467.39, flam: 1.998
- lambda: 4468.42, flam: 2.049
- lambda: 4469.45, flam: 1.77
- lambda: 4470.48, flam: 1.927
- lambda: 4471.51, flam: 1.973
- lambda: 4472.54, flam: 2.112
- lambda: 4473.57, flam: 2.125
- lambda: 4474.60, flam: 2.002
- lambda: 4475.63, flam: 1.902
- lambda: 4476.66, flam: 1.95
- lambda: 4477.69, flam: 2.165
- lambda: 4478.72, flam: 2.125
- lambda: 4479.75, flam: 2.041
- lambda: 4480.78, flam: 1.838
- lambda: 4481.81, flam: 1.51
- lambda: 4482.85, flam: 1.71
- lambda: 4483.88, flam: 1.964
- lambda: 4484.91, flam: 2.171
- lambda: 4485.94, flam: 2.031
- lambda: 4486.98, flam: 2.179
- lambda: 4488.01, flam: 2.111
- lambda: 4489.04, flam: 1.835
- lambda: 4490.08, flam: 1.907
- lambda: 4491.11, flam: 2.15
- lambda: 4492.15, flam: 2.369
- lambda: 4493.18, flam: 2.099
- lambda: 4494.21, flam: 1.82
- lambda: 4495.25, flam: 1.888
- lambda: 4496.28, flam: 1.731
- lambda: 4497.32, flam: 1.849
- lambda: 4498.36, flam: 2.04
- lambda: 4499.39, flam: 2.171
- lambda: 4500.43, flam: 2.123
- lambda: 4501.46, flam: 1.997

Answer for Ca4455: 1.9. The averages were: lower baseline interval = 1.74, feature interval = 1.69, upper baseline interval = 1.99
